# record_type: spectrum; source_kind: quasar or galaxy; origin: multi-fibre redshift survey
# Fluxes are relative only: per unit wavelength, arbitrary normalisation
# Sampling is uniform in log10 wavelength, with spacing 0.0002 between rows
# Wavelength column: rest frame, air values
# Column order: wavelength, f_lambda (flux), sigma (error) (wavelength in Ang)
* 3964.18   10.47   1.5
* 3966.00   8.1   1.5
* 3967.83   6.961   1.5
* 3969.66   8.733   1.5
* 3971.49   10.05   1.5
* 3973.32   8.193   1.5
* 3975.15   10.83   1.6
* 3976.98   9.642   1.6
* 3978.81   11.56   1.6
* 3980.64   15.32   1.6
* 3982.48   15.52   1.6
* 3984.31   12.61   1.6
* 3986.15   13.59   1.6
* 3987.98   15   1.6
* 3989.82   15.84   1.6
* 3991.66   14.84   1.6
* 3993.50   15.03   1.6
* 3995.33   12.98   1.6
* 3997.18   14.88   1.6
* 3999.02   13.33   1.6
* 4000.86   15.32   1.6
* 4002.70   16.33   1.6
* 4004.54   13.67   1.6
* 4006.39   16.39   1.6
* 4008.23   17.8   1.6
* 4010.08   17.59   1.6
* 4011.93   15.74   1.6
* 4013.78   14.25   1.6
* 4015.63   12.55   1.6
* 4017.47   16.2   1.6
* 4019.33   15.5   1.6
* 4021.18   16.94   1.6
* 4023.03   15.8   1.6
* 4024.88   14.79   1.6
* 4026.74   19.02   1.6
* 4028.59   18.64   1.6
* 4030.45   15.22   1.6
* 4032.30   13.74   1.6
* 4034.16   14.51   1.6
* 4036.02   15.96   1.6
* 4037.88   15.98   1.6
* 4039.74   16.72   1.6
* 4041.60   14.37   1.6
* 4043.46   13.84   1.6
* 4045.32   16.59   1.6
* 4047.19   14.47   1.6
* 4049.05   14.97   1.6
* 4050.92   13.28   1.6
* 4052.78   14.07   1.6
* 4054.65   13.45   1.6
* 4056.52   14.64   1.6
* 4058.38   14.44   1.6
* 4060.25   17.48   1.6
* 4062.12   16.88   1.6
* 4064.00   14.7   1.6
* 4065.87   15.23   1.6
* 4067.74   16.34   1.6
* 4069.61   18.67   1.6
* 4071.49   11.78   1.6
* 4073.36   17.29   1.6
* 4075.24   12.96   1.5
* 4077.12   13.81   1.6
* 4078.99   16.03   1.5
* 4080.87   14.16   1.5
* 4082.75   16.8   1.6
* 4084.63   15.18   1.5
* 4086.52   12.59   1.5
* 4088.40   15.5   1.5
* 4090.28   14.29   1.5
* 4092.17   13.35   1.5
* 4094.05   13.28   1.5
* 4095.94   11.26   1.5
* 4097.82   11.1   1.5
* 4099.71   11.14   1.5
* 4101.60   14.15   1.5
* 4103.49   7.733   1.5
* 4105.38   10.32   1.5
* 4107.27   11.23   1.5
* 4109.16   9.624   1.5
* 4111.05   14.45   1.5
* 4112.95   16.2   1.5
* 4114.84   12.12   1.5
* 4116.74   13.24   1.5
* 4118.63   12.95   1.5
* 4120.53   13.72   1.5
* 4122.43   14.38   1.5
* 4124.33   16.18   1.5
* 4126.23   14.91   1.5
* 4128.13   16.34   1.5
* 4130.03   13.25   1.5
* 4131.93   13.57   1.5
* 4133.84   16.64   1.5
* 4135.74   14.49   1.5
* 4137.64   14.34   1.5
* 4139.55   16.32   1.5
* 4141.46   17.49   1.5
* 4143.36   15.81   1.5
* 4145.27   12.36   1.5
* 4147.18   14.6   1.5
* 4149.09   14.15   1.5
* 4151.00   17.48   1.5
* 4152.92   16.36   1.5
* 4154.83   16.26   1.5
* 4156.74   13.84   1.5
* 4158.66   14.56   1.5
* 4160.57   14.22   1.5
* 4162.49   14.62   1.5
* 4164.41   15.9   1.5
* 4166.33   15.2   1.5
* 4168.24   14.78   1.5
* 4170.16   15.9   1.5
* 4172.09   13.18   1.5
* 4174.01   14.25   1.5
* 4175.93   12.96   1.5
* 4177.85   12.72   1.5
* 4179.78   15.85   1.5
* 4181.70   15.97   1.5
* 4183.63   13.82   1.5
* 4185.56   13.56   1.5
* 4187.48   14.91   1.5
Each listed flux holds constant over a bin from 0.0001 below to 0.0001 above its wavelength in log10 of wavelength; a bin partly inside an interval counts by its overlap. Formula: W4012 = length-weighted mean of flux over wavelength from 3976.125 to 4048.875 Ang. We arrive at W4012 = 15.1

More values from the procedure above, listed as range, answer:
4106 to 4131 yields 13.7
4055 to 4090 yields 15.2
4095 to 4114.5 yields 11.7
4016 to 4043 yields 15.9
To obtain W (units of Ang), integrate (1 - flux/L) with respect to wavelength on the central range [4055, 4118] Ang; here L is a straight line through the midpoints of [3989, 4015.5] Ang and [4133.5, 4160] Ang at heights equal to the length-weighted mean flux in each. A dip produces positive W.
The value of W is 5.74 Ang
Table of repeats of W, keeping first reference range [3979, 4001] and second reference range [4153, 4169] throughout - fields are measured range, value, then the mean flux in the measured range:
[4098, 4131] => 4.1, 13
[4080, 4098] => 1.1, 13.9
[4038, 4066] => -0.8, 15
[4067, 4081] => -0.4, 15.2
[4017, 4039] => -2.3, 16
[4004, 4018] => -1.0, 15.6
